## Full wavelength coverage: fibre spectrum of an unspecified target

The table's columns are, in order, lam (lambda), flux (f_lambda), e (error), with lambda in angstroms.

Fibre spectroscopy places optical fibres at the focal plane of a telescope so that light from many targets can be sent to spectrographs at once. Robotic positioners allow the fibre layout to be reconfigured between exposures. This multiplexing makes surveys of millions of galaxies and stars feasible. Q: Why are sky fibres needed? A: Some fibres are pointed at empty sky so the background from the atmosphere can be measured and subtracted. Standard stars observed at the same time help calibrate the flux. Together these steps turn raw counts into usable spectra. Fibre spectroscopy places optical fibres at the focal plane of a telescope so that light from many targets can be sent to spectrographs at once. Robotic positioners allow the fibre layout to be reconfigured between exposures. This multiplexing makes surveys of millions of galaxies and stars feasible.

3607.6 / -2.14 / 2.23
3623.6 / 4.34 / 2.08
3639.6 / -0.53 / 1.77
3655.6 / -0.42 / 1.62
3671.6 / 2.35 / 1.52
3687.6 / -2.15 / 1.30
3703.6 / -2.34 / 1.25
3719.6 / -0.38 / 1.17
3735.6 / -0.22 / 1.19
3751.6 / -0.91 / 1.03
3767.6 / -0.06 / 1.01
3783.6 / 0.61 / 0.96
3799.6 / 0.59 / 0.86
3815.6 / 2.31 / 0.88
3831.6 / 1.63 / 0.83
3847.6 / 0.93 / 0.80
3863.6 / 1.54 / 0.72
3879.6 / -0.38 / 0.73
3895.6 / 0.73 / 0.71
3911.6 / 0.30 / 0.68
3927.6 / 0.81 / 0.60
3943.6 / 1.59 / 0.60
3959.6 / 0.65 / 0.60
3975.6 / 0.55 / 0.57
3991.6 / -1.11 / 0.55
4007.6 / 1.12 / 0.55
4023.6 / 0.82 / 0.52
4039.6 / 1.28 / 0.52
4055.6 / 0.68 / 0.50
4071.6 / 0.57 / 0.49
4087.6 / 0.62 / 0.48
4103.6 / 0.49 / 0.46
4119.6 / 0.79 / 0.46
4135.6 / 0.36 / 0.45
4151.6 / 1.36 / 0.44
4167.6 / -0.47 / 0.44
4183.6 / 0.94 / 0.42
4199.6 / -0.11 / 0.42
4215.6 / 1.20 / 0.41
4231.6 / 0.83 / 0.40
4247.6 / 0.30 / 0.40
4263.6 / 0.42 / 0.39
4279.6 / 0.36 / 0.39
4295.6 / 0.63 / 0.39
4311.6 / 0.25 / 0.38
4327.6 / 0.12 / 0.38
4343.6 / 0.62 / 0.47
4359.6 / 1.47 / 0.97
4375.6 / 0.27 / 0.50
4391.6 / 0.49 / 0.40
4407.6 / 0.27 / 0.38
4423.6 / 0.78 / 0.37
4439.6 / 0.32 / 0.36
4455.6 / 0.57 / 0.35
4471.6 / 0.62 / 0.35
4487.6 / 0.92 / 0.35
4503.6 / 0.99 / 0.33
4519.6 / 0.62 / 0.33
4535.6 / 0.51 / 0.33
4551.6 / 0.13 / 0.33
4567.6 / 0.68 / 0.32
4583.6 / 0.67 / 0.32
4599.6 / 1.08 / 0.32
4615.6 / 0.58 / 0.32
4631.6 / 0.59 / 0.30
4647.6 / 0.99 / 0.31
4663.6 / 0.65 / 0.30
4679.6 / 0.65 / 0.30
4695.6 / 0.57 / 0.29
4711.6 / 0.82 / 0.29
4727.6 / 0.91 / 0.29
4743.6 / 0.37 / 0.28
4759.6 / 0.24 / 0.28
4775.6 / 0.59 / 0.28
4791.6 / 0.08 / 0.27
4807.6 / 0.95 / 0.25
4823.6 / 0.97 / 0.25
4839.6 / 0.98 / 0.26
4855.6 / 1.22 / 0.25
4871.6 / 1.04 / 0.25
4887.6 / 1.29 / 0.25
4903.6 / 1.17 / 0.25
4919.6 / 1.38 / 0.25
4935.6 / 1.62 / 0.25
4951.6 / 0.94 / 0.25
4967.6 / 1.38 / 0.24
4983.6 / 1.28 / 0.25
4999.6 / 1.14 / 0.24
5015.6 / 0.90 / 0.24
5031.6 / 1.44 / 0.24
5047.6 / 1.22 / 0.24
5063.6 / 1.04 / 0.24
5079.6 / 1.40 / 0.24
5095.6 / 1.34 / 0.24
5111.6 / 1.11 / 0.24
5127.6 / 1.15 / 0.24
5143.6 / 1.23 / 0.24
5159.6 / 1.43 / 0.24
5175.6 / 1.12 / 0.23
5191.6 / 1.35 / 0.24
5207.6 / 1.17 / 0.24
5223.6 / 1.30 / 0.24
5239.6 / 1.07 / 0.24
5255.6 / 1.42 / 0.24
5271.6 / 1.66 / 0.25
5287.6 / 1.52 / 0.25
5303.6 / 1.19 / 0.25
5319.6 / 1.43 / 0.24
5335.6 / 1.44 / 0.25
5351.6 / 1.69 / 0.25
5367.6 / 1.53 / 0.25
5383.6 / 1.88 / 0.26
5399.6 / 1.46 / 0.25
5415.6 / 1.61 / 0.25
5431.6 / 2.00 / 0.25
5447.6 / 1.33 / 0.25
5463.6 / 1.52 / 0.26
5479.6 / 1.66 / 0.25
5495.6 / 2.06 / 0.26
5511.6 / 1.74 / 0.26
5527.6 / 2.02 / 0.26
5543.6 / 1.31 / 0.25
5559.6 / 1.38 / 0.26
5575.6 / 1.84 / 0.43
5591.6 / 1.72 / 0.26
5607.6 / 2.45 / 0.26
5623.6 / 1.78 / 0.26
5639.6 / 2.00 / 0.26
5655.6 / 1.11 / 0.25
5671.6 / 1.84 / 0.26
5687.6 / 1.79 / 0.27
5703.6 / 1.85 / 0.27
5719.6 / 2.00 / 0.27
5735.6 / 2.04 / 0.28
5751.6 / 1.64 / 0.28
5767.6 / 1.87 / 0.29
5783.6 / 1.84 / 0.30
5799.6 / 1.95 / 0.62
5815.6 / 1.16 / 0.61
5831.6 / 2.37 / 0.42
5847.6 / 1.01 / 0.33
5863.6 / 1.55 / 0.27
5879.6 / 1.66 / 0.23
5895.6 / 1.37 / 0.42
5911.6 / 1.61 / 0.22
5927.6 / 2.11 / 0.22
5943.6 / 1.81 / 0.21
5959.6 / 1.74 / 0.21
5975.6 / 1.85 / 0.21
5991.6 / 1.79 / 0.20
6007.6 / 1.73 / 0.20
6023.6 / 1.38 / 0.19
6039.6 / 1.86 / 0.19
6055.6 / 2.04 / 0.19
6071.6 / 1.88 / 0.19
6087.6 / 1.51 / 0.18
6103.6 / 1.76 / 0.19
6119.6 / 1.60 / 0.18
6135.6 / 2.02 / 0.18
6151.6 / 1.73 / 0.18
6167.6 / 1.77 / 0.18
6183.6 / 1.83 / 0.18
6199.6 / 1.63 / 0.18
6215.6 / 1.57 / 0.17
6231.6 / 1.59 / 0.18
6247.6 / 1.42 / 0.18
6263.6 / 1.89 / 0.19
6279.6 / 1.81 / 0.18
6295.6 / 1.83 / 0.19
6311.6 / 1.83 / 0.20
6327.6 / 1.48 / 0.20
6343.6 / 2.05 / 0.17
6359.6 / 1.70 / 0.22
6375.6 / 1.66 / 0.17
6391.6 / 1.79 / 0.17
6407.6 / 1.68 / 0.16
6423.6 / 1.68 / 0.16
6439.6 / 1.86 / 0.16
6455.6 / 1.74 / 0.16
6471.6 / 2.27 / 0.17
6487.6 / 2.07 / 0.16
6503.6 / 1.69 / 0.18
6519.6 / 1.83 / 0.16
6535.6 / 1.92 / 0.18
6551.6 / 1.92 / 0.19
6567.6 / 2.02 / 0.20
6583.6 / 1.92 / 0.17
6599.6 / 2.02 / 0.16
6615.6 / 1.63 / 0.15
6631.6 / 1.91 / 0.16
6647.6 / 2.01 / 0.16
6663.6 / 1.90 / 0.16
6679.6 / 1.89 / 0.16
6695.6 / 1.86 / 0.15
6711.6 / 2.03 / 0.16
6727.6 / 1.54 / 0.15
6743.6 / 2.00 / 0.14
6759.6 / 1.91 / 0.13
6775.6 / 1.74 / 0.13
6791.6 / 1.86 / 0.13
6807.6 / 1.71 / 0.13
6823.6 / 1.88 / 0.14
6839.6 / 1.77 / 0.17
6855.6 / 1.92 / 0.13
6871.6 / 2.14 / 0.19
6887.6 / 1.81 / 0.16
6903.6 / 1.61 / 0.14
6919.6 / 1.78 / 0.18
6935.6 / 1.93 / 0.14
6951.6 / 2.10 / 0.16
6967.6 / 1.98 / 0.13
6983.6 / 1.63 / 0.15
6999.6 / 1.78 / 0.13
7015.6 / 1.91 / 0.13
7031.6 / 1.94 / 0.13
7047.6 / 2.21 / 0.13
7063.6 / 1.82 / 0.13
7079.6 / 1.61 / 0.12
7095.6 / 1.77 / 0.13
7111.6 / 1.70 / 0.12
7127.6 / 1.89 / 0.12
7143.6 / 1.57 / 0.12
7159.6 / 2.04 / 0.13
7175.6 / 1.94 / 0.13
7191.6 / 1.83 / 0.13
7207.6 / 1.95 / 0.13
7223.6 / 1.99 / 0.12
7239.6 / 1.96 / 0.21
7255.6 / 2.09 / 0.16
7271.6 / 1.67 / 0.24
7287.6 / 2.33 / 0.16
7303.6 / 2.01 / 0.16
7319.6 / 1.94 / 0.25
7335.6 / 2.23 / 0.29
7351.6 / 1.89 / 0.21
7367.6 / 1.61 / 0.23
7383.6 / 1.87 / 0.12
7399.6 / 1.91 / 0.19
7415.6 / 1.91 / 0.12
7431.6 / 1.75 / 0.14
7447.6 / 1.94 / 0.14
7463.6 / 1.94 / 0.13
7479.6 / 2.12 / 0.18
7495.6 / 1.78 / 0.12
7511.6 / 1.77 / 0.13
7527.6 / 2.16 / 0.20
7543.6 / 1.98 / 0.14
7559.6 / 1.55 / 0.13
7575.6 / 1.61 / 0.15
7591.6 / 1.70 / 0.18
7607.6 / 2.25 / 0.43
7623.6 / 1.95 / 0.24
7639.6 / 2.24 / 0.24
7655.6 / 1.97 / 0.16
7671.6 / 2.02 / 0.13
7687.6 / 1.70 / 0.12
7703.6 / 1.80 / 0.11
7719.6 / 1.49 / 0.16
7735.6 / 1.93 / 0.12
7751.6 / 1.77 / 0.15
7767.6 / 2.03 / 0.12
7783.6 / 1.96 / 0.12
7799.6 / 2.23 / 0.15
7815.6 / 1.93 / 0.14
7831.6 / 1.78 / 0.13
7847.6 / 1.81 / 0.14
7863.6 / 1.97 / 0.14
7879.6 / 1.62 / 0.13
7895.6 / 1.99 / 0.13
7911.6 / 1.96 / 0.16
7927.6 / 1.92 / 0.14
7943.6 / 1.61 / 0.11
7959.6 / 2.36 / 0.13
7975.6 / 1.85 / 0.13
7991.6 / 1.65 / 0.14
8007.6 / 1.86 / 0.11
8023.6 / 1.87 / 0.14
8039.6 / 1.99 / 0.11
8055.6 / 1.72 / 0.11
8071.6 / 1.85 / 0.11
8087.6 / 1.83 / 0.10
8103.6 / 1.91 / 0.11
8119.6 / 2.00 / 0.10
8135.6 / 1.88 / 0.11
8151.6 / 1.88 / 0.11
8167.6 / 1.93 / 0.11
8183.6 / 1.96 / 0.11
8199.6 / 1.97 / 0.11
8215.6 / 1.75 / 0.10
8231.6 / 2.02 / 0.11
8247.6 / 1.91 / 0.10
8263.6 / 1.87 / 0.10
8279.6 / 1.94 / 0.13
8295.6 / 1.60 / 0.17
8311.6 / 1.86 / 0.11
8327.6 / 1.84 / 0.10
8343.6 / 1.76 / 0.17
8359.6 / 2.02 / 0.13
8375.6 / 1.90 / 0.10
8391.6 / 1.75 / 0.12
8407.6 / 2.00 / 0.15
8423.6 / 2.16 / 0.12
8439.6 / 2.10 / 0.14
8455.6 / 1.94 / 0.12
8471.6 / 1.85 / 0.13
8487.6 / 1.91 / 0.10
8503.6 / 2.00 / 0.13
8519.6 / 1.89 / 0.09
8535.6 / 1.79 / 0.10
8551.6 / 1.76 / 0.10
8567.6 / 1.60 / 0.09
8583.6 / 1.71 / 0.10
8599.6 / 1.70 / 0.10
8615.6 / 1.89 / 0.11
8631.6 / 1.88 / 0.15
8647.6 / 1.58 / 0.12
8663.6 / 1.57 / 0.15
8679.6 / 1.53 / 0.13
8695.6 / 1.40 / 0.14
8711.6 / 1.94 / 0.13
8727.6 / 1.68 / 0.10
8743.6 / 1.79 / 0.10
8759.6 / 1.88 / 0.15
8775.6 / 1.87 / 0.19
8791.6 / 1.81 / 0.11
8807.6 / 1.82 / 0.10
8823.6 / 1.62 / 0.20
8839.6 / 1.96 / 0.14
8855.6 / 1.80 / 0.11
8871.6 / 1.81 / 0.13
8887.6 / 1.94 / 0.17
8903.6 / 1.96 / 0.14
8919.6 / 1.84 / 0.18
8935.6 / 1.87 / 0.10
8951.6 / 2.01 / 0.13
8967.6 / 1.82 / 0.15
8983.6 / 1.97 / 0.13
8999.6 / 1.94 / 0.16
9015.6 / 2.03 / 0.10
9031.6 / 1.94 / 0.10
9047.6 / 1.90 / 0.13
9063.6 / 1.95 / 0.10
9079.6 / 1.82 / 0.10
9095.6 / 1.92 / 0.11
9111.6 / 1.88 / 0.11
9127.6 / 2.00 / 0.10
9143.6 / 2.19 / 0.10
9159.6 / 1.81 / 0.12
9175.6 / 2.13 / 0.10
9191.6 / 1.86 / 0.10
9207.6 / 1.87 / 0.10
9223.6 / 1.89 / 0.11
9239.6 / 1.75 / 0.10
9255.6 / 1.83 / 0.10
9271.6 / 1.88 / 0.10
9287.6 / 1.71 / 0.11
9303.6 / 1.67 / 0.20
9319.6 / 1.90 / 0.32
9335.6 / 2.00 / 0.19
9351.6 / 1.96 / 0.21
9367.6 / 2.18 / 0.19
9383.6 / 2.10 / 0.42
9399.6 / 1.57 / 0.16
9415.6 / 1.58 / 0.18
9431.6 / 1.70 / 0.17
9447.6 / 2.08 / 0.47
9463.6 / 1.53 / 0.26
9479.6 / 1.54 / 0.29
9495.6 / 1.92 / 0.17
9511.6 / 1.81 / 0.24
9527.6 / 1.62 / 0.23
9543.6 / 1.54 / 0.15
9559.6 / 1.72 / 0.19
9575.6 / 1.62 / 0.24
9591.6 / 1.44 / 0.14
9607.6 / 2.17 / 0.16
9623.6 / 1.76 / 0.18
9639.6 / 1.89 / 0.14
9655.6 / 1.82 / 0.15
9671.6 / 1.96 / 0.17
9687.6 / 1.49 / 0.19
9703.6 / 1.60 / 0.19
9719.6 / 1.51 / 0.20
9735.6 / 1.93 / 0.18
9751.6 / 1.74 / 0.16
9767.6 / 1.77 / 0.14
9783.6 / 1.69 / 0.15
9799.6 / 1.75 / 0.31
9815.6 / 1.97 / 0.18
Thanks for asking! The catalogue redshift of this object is 0.208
